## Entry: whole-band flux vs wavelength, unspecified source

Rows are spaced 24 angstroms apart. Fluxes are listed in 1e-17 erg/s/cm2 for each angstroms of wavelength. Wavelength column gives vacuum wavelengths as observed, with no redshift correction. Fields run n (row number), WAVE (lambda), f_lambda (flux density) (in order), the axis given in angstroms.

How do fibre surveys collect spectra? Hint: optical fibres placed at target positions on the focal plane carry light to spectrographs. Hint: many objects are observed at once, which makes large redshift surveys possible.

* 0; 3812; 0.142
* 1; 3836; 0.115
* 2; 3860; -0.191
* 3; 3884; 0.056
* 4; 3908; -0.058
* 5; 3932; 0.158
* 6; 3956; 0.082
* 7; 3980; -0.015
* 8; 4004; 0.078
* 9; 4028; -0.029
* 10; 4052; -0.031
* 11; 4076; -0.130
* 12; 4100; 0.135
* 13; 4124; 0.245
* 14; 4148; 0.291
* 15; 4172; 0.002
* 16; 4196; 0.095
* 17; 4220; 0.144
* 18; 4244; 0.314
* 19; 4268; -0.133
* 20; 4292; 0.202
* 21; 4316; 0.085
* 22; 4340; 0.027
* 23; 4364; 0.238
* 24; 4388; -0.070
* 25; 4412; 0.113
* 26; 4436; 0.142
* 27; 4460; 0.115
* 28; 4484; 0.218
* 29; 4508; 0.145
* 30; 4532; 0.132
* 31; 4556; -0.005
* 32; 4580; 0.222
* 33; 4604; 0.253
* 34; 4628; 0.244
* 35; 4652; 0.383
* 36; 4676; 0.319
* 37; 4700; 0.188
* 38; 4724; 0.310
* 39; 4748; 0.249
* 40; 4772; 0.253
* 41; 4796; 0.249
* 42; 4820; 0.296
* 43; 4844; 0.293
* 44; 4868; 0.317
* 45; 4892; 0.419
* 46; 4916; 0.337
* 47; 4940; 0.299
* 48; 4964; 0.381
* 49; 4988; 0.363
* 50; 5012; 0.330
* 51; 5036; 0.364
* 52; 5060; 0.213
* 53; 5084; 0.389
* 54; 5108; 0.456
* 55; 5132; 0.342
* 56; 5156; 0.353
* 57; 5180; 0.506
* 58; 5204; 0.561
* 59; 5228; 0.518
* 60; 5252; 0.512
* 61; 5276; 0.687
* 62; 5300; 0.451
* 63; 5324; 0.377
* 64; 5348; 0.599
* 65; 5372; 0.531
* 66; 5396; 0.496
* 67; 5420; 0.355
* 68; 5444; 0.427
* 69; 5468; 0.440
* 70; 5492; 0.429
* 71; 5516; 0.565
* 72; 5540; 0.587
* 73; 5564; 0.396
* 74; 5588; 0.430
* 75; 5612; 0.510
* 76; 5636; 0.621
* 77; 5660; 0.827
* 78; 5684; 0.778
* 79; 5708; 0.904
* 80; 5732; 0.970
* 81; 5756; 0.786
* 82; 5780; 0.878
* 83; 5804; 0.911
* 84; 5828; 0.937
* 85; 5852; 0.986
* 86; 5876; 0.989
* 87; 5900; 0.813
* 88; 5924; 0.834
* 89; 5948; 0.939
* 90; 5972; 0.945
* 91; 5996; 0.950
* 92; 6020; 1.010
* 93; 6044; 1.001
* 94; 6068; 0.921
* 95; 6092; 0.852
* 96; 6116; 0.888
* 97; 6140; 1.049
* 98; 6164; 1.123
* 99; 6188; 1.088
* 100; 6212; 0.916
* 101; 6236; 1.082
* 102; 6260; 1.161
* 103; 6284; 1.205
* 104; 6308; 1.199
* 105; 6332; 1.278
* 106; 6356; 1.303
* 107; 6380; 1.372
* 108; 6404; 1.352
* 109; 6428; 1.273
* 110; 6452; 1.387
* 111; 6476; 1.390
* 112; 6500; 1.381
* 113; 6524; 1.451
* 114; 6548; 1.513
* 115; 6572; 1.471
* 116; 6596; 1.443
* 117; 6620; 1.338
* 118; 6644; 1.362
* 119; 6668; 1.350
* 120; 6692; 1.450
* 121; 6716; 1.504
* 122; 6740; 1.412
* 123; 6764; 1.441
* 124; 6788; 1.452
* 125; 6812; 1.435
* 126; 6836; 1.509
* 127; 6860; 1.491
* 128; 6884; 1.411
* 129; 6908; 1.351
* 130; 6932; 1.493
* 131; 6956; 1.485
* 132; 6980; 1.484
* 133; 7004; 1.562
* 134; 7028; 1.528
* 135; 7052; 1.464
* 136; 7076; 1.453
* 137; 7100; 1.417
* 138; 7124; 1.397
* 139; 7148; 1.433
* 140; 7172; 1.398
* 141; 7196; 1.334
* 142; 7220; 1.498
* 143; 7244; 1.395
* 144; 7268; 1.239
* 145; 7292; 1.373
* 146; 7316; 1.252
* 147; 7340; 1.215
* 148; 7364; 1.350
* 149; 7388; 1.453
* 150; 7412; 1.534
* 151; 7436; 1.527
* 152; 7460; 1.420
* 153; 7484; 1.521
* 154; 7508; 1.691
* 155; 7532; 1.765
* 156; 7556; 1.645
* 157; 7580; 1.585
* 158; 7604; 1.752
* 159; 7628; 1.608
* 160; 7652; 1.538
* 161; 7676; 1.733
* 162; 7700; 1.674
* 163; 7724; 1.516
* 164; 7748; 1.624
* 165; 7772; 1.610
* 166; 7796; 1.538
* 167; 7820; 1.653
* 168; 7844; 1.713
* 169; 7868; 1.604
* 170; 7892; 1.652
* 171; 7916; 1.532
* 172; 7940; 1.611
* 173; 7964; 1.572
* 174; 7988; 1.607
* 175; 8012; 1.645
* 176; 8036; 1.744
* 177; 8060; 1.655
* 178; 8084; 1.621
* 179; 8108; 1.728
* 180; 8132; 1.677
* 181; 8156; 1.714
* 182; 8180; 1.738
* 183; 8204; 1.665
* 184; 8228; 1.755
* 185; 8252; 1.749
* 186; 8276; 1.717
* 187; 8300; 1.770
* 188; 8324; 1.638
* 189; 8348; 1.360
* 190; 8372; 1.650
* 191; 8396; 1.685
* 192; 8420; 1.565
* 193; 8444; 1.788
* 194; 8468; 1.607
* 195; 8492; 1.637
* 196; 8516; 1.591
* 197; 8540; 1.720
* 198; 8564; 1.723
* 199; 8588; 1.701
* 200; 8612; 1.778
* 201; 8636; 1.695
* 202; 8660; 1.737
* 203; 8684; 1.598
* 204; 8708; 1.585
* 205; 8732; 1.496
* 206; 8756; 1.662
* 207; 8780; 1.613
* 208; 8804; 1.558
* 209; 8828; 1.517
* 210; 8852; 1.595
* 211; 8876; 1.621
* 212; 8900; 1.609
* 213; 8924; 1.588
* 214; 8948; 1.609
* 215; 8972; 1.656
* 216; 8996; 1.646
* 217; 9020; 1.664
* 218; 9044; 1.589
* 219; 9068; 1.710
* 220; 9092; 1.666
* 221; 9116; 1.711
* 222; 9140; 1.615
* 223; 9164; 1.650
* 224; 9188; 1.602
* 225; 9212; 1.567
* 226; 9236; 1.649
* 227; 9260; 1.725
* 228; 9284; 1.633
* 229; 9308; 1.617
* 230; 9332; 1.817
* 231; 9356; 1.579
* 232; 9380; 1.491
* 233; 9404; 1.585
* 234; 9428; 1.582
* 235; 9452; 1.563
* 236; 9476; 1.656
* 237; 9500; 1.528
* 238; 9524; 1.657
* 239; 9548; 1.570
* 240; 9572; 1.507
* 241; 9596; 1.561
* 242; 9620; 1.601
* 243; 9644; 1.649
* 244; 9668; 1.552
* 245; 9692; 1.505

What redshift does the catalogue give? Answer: 0.42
